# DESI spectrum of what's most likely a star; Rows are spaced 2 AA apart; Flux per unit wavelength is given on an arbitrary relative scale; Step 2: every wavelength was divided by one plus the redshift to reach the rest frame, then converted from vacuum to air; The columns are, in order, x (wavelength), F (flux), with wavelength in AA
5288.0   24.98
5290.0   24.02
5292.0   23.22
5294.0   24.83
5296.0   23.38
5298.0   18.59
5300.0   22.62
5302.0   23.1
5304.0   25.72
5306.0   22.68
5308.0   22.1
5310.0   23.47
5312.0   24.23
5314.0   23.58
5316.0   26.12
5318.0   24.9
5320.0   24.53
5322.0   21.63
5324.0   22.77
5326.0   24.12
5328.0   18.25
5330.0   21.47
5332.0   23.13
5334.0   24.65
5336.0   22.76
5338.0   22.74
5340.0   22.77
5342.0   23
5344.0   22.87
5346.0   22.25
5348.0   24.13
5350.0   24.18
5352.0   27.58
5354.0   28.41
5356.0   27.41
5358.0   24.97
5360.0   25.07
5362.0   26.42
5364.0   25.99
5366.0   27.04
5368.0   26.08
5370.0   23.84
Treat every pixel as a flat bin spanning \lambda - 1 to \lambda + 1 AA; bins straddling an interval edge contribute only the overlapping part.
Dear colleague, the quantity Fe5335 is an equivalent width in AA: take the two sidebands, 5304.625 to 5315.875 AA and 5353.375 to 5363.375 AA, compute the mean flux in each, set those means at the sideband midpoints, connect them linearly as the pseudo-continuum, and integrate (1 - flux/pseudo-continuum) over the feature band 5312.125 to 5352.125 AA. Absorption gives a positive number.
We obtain 2.4 AA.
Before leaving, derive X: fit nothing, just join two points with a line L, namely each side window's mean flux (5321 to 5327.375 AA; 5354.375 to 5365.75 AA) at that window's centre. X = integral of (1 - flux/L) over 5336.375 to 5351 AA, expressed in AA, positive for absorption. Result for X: 0.84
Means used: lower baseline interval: 22.6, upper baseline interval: 26.2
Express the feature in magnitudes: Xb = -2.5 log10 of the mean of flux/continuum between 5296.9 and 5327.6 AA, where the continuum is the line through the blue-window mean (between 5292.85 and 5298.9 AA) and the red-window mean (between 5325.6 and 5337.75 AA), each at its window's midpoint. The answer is -0.04 mag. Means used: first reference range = 22.4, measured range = 23.2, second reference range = 22.3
